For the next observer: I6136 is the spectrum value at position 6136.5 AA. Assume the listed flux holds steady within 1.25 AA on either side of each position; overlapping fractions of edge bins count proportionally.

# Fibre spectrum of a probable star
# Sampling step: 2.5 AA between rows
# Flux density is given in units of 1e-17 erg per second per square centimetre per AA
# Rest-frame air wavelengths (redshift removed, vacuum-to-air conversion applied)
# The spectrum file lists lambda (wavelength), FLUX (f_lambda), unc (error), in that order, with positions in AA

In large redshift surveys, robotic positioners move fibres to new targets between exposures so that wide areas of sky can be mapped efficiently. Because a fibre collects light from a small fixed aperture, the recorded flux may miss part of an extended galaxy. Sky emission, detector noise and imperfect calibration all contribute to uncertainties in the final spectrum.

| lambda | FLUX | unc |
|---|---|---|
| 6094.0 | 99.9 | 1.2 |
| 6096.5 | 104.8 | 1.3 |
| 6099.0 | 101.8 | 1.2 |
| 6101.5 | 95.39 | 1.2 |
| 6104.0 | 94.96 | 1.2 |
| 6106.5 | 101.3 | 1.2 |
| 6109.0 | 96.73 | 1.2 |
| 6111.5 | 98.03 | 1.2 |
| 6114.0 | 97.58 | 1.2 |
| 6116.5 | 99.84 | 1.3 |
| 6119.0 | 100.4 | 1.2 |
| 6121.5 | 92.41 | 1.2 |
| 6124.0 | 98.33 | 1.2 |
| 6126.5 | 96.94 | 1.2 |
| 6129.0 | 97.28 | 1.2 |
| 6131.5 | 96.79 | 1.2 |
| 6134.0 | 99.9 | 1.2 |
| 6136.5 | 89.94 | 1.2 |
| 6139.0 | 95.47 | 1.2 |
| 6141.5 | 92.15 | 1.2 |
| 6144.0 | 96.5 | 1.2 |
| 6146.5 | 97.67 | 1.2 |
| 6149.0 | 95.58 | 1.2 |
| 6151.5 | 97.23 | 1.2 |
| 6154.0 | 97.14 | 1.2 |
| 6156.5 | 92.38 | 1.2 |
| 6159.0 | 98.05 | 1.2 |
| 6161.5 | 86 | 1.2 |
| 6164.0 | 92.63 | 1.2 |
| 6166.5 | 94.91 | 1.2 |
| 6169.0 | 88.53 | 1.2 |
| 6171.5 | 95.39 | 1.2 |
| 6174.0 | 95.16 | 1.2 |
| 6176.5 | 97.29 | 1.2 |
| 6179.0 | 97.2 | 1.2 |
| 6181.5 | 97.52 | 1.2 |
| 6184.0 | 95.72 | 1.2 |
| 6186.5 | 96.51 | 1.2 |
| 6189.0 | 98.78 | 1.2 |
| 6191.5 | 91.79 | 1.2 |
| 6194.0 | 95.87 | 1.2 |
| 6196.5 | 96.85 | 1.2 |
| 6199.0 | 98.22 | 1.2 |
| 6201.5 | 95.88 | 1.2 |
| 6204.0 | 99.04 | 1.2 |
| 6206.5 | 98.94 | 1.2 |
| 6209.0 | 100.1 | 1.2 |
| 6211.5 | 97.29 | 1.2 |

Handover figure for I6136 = 89.94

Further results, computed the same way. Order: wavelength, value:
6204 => 99.04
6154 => 97.14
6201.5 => 95.88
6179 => 97.2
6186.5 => 96.51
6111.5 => 98.03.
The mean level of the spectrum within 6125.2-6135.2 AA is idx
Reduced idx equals 97.7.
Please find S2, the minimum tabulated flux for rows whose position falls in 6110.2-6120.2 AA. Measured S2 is 97.58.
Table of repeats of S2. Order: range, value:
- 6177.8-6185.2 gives 95.72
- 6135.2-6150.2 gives 89.94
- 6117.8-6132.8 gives 92.41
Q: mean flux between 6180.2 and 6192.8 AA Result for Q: 96.1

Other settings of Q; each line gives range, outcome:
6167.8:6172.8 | 92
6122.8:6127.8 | 97.6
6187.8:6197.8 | 95.8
